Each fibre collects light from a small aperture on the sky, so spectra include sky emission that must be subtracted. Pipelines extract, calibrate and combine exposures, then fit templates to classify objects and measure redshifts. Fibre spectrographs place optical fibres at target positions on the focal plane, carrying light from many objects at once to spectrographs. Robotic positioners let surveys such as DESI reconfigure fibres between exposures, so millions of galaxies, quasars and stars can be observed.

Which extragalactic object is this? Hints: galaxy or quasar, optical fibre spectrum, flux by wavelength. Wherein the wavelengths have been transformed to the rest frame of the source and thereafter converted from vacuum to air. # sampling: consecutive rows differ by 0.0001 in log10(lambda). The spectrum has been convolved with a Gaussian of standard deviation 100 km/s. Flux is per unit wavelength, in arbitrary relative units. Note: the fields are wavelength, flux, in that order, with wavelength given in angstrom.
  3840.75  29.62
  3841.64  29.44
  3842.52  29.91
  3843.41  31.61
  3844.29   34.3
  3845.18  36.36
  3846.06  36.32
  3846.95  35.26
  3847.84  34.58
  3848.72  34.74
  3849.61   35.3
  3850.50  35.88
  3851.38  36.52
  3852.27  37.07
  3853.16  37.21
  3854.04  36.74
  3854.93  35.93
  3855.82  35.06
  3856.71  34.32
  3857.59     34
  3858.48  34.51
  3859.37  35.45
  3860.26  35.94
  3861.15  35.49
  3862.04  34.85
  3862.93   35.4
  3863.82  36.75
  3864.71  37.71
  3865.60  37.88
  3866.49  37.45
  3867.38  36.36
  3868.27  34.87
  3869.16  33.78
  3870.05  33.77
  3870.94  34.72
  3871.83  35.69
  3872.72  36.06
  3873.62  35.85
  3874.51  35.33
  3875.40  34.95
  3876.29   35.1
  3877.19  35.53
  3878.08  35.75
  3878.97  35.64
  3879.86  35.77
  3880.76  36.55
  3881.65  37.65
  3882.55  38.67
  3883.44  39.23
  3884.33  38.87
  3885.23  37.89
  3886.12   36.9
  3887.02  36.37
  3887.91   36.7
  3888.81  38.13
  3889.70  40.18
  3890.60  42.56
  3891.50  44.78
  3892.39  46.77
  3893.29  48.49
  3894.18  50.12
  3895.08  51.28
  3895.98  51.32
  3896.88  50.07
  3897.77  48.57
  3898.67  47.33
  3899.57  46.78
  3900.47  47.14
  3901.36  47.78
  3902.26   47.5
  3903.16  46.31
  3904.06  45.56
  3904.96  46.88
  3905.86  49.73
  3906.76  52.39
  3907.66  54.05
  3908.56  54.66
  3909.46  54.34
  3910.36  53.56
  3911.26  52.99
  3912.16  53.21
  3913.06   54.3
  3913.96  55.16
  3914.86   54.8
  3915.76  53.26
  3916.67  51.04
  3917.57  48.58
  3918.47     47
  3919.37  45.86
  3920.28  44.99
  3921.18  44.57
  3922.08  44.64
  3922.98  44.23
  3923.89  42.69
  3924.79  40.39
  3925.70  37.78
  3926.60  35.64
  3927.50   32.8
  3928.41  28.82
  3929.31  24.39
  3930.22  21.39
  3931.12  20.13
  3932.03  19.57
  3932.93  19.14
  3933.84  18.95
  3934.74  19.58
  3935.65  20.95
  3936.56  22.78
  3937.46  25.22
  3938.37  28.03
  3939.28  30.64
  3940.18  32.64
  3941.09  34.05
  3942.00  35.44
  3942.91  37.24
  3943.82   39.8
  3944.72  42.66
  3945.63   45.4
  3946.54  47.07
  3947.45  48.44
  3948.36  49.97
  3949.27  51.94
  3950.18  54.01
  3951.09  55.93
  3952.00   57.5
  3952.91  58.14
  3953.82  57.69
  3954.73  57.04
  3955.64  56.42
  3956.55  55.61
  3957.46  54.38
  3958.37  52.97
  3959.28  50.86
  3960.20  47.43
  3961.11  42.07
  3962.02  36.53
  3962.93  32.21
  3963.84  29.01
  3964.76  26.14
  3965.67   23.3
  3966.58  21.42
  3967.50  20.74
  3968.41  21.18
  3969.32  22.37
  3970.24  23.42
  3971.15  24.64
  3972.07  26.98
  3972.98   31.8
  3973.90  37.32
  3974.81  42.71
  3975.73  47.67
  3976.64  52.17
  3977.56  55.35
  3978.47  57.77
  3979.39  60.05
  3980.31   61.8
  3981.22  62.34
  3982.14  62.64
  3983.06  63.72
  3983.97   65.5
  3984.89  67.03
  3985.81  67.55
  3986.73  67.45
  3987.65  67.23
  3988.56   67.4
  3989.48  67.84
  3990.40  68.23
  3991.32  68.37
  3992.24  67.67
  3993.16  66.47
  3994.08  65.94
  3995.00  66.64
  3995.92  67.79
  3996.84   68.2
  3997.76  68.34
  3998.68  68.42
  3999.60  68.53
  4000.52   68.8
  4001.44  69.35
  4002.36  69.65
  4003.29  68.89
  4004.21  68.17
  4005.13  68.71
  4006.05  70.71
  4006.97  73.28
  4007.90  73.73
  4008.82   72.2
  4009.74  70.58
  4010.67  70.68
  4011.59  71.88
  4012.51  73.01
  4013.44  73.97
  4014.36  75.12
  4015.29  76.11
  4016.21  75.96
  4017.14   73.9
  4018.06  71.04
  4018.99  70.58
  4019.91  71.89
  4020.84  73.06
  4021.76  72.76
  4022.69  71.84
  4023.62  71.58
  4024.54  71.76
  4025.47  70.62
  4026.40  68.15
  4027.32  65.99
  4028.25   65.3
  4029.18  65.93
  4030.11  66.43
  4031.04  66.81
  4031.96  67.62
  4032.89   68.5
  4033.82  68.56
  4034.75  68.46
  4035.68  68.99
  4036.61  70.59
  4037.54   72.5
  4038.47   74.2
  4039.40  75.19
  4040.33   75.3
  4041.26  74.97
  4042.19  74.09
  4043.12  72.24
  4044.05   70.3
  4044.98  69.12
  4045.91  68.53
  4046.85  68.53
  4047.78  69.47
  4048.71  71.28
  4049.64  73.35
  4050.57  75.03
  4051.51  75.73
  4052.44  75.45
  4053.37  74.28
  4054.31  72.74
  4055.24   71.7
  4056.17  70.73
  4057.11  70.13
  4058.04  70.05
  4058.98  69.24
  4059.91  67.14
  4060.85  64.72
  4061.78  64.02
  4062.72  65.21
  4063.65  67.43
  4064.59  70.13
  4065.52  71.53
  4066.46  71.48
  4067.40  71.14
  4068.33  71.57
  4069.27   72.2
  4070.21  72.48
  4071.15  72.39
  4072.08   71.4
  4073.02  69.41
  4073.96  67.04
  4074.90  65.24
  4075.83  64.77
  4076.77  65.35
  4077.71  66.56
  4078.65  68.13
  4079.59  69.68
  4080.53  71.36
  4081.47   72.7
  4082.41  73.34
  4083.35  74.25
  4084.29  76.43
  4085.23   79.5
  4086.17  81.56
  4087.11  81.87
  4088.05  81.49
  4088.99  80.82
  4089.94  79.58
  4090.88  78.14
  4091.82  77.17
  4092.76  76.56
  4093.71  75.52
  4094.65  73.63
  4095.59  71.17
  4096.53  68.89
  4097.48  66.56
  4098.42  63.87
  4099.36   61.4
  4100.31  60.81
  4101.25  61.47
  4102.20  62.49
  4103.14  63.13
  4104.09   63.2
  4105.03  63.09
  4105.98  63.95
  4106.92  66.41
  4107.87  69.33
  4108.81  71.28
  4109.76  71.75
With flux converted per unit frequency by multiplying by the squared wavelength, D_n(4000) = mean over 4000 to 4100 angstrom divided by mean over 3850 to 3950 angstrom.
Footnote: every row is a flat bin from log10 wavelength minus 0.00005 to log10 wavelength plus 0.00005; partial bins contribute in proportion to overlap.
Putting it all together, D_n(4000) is 1.93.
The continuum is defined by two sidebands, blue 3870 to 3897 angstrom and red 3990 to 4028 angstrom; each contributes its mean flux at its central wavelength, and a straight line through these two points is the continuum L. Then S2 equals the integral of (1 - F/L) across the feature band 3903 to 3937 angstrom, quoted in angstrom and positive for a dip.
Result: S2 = 4.87 angstrom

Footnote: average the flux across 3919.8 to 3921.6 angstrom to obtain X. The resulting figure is 44.7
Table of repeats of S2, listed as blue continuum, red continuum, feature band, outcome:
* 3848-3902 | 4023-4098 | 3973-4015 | -3.93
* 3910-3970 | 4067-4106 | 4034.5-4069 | -4.16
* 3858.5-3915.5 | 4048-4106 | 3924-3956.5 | 8.35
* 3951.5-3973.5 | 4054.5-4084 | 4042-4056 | -1.84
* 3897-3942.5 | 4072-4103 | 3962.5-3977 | 5.77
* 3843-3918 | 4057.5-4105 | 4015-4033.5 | -2.42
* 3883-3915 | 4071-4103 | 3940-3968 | 5.40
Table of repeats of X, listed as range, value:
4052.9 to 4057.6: 71.9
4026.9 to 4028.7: 65.5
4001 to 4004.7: 69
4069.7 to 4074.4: 70.5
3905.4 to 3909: 52.7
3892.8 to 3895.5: 49.9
